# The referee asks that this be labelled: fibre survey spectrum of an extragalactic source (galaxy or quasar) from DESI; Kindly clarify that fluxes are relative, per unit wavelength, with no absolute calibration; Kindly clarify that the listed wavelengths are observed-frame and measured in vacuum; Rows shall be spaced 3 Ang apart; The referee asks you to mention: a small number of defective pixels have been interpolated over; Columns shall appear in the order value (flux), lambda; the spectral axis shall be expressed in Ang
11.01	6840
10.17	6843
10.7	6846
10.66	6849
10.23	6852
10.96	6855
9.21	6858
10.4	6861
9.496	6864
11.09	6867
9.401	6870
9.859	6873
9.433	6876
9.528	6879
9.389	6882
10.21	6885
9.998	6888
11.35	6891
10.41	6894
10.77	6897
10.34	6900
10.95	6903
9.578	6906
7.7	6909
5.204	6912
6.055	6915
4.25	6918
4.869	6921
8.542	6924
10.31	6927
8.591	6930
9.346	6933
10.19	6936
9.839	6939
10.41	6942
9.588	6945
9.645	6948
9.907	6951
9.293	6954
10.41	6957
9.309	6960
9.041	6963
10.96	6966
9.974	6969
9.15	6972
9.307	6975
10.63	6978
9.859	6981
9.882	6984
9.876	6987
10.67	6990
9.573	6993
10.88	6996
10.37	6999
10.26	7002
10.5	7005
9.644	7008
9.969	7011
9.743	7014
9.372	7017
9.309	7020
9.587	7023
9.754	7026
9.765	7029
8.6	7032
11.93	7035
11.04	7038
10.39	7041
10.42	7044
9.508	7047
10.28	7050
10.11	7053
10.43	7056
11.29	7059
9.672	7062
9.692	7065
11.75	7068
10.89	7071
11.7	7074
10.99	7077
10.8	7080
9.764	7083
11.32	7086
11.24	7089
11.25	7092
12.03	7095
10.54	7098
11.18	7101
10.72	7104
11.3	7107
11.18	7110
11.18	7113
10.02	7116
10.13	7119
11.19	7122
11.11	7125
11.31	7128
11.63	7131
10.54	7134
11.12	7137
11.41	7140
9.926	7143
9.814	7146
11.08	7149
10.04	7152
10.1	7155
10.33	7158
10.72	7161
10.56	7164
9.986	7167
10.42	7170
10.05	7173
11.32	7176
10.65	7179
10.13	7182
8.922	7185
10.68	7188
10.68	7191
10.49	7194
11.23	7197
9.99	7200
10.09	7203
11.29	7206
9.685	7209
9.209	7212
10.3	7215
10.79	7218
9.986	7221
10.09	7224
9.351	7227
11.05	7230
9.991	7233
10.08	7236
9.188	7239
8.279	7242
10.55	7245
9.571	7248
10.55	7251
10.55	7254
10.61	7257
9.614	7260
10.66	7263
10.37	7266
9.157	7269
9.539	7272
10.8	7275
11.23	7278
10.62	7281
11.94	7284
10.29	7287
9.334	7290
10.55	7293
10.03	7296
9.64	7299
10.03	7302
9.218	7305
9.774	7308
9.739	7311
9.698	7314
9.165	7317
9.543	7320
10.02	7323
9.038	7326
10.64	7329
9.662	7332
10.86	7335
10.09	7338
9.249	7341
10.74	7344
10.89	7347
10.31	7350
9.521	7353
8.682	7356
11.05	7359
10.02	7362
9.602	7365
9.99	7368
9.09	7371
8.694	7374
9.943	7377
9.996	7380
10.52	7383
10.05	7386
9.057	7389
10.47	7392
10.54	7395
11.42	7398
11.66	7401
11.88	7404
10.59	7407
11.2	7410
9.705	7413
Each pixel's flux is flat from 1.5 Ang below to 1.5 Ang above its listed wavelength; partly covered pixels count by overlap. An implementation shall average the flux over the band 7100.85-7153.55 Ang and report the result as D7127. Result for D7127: 10.8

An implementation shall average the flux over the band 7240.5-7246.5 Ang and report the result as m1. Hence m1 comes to 9.41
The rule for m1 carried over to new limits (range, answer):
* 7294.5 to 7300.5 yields 9.83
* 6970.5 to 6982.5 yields 9.74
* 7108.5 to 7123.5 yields 10.7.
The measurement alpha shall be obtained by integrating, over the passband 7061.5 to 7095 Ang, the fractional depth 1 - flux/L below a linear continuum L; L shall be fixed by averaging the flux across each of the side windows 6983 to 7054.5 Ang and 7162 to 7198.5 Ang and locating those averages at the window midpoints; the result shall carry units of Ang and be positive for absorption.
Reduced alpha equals -2.3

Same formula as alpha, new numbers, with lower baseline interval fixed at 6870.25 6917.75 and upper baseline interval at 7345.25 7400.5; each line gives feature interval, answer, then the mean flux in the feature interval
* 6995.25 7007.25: -1.3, 10.4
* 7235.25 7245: 0.5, 9.32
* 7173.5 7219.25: -2.9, 10.4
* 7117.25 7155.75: -4.3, 10.7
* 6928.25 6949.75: -0.8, 9.67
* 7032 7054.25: -2.1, 10.4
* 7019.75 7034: -0.1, 9.5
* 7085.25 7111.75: -4.5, 11.2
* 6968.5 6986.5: -0.8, 9.79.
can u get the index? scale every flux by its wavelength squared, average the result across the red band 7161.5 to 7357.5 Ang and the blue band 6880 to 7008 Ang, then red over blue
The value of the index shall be 1.17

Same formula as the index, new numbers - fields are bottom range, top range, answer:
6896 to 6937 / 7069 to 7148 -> 1.40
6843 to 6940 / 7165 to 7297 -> 1.21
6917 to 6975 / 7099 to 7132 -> 1.25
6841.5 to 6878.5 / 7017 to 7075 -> 1.07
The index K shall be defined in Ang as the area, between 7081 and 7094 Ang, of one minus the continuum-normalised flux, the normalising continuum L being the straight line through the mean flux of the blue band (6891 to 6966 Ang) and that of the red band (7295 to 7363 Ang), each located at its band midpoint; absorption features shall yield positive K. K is -2.2 Ang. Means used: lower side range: 9.03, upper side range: 9.89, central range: 10.9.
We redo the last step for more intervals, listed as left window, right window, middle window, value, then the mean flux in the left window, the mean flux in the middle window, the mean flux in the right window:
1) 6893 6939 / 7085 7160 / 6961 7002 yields -3.4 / 8.5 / 10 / 10.9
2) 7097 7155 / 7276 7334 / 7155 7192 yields 0.8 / 10.8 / 10.4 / 10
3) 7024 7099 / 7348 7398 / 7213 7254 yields 0.9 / 10.6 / 9.99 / 9.9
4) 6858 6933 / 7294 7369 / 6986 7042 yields -4.6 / 9.08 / 10.1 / 9.89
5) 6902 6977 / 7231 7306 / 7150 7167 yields -1.1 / 8.89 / 10.3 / 10.1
